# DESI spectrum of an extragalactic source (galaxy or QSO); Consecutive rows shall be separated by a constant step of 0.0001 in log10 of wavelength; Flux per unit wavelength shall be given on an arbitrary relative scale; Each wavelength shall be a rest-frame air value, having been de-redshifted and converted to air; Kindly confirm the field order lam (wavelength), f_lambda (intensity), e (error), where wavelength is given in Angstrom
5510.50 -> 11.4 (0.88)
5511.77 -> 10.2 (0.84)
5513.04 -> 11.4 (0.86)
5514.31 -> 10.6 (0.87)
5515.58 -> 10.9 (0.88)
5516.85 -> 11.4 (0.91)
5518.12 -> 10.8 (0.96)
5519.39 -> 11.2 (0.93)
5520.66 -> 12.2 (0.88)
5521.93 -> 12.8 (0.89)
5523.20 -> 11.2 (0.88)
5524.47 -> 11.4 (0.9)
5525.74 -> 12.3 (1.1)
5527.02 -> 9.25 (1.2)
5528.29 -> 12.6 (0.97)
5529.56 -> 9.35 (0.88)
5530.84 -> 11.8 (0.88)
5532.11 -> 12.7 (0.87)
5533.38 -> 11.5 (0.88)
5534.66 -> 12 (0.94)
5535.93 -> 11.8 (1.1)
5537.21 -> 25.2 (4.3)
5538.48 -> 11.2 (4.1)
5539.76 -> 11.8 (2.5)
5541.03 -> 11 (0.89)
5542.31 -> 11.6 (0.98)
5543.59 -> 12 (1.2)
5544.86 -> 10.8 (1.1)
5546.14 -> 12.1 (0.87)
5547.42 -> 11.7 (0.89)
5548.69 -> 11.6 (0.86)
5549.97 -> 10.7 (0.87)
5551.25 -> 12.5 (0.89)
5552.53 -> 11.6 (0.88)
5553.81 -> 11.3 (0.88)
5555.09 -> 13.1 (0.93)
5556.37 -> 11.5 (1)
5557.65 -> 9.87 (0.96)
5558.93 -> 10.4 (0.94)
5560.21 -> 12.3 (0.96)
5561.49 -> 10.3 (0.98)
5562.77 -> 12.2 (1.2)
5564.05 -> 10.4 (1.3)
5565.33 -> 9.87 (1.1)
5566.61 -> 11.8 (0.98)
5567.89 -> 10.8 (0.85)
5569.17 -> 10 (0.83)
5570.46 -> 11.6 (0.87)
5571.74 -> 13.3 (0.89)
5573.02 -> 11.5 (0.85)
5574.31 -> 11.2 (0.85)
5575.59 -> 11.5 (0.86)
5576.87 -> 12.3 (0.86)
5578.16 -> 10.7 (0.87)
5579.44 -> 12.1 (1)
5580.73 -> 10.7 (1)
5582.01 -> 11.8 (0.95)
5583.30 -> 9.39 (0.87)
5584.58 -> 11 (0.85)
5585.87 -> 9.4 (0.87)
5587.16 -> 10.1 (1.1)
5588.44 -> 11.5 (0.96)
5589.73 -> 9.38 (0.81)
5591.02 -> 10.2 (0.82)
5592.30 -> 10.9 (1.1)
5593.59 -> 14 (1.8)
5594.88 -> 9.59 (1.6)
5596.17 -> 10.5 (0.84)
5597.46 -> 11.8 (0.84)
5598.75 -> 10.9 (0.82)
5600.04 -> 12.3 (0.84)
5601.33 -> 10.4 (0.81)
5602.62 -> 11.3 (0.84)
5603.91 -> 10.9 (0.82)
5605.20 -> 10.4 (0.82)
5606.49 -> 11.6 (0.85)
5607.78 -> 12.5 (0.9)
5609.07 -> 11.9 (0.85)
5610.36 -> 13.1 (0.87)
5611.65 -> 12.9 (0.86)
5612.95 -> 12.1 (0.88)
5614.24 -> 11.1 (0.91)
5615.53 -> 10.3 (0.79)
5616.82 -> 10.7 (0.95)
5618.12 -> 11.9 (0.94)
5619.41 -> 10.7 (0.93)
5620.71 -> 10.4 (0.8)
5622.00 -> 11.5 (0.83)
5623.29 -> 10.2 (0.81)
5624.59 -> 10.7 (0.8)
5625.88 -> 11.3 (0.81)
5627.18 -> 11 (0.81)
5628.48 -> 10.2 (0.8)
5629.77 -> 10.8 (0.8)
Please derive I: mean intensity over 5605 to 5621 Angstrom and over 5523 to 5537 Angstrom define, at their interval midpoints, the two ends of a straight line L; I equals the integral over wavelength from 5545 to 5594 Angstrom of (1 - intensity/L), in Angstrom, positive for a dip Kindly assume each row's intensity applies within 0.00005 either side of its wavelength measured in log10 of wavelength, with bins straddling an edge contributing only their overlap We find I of 2.2 Angstrom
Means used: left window 11.9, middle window 11.2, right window 11.6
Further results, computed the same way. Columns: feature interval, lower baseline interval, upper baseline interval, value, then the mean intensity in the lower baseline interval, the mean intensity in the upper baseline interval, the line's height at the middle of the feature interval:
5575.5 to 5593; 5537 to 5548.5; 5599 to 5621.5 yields 1.6 Angstrom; 12.5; 11.4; 11.9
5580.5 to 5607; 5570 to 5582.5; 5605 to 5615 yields 2.2 Angstrom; 11.7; 12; 11.8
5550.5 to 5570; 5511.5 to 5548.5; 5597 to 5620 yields 0.9 Angstrom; 11.9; 11.5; 11.7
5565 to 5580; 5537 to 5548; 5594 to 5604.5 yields 0.4 Angstrom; 12.6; 11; 11.8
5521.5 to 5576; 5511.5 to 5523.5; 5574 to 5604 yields -2.8 Angstrom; 11.3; 11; 11.2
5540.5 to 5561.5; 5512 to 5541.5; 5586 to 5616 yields 0.5 Angstrom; 12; 11.3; 11.8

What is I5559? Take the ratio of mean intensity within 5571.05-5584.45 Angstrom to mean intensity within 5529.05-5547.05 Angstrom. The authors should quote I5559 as 0.92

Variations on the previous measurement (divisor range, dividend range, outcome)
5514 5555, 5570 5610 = 0.94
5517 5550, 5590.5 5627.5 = 0.94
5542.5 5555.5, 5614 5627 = 0.93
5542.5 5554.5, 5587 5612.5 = 0.98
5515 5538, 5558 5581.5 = 0.92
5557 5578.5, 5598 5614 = 1.04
